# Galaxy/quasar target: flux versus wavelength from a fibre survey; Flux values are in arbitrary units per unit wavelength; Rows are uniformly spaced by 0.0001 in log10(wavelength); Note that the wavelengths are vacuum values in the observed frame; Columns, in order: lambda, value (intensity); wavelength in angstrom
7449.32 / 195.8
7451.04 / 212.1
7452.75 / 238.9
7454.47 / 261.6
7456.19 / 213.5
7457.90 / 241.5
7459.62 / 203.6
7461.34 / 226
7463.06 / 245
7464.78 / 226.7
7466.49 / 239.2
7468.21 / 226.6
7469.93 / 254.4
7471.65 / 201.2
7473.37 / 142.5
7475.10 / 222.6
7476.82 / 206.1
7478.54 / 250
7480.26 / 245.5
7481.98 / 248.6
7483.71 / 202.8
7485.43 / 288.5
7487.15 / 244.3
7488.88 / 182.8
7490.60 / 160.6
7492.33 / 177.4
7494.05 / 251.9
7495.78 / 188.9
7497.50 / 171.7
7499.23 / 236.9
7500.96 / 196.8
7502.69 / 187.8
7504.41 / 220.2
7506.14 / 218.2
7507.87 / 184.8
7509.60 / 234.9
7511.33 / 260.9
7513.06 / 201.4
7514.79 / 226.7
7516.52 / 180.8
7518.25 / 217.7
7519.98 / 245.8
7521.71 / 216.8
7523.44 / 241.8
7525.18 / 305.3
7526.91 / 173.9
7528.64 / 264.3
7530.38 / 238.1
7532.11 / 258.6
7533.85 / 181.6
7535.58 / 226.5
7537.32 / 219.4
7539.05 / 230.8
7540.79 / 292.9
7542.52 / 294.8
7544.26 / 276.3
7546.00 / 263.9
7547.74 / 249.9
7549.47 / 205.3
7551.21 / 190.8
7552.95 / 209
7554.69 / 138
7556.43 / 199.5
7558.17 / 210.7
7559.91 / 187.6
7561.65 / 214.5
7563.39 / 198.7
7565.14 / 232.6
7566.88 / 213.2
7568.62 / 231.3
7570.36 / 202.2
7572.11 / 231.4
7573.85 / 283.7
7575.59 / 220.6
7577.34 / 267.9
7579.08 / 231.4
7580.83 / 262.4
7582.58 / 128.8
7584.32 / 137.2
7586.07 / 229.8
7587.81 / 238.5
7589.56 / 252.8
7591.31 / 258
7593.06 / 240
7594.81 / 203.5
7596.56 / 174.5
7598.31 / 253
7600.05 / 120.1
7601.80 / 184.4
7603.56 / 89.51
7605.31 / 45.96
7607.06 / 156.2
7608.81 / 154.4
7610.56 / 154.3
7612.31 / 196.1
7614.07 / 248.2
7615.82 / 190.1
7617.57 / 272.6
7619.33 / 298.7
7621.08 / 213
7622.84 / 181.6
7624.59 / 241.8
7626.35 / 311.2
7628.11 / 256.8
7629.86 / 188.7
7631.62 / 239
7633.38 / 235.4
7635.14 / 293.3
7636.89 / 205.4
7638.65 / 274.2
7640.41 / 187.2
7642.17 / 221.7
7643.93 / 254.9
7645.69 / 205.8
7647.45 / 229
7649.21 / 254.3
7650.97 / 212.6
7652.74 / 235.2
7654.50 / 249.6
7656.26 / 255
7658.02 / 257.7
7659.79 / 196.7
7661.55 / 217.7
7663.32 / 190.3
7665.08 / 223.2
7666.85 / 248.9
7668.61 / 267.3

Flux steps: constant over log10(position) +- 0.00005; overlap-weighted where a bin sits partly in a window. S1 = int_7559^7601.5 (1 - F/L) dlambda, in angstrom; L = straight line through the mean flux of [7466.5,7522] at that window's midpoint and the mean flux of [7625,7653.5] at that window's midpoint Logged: 2.2 angstrom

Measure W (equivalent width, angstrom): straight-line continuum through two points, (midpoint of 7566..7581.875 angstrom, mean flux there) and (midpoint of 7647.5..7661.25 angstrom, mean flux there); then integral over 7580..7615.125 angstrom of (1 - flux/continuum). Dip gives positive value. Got 7.5 angstrom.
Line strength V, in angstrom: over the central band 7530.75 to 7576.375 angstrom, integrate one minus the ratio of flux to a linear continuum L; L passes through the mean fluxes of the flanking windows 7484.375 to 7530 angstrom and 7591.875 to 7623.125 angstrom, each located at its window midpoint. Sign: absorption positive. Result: -4.7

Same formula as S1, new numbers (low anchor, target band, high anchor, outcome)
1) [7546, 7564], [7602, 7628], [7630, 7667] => 2.79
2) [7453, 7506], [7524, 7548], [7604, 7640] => -3.35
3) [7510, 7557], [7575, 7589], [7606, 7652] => 0.77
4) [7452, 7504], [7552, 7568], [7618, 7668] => 1.87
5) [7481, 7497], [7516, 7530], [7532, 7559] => -0.61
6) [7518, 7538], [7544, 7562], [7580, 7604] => 0.76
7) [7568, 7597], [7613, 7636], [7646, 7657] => -1.13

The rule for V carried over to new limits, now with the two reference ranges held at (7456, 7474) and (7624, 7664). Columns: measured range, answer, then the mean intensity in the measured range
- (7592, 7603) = 1.8 angstrom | 194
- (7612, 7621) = -0.3 angstrom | 241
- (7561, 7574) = 0.4 angstrom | 223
